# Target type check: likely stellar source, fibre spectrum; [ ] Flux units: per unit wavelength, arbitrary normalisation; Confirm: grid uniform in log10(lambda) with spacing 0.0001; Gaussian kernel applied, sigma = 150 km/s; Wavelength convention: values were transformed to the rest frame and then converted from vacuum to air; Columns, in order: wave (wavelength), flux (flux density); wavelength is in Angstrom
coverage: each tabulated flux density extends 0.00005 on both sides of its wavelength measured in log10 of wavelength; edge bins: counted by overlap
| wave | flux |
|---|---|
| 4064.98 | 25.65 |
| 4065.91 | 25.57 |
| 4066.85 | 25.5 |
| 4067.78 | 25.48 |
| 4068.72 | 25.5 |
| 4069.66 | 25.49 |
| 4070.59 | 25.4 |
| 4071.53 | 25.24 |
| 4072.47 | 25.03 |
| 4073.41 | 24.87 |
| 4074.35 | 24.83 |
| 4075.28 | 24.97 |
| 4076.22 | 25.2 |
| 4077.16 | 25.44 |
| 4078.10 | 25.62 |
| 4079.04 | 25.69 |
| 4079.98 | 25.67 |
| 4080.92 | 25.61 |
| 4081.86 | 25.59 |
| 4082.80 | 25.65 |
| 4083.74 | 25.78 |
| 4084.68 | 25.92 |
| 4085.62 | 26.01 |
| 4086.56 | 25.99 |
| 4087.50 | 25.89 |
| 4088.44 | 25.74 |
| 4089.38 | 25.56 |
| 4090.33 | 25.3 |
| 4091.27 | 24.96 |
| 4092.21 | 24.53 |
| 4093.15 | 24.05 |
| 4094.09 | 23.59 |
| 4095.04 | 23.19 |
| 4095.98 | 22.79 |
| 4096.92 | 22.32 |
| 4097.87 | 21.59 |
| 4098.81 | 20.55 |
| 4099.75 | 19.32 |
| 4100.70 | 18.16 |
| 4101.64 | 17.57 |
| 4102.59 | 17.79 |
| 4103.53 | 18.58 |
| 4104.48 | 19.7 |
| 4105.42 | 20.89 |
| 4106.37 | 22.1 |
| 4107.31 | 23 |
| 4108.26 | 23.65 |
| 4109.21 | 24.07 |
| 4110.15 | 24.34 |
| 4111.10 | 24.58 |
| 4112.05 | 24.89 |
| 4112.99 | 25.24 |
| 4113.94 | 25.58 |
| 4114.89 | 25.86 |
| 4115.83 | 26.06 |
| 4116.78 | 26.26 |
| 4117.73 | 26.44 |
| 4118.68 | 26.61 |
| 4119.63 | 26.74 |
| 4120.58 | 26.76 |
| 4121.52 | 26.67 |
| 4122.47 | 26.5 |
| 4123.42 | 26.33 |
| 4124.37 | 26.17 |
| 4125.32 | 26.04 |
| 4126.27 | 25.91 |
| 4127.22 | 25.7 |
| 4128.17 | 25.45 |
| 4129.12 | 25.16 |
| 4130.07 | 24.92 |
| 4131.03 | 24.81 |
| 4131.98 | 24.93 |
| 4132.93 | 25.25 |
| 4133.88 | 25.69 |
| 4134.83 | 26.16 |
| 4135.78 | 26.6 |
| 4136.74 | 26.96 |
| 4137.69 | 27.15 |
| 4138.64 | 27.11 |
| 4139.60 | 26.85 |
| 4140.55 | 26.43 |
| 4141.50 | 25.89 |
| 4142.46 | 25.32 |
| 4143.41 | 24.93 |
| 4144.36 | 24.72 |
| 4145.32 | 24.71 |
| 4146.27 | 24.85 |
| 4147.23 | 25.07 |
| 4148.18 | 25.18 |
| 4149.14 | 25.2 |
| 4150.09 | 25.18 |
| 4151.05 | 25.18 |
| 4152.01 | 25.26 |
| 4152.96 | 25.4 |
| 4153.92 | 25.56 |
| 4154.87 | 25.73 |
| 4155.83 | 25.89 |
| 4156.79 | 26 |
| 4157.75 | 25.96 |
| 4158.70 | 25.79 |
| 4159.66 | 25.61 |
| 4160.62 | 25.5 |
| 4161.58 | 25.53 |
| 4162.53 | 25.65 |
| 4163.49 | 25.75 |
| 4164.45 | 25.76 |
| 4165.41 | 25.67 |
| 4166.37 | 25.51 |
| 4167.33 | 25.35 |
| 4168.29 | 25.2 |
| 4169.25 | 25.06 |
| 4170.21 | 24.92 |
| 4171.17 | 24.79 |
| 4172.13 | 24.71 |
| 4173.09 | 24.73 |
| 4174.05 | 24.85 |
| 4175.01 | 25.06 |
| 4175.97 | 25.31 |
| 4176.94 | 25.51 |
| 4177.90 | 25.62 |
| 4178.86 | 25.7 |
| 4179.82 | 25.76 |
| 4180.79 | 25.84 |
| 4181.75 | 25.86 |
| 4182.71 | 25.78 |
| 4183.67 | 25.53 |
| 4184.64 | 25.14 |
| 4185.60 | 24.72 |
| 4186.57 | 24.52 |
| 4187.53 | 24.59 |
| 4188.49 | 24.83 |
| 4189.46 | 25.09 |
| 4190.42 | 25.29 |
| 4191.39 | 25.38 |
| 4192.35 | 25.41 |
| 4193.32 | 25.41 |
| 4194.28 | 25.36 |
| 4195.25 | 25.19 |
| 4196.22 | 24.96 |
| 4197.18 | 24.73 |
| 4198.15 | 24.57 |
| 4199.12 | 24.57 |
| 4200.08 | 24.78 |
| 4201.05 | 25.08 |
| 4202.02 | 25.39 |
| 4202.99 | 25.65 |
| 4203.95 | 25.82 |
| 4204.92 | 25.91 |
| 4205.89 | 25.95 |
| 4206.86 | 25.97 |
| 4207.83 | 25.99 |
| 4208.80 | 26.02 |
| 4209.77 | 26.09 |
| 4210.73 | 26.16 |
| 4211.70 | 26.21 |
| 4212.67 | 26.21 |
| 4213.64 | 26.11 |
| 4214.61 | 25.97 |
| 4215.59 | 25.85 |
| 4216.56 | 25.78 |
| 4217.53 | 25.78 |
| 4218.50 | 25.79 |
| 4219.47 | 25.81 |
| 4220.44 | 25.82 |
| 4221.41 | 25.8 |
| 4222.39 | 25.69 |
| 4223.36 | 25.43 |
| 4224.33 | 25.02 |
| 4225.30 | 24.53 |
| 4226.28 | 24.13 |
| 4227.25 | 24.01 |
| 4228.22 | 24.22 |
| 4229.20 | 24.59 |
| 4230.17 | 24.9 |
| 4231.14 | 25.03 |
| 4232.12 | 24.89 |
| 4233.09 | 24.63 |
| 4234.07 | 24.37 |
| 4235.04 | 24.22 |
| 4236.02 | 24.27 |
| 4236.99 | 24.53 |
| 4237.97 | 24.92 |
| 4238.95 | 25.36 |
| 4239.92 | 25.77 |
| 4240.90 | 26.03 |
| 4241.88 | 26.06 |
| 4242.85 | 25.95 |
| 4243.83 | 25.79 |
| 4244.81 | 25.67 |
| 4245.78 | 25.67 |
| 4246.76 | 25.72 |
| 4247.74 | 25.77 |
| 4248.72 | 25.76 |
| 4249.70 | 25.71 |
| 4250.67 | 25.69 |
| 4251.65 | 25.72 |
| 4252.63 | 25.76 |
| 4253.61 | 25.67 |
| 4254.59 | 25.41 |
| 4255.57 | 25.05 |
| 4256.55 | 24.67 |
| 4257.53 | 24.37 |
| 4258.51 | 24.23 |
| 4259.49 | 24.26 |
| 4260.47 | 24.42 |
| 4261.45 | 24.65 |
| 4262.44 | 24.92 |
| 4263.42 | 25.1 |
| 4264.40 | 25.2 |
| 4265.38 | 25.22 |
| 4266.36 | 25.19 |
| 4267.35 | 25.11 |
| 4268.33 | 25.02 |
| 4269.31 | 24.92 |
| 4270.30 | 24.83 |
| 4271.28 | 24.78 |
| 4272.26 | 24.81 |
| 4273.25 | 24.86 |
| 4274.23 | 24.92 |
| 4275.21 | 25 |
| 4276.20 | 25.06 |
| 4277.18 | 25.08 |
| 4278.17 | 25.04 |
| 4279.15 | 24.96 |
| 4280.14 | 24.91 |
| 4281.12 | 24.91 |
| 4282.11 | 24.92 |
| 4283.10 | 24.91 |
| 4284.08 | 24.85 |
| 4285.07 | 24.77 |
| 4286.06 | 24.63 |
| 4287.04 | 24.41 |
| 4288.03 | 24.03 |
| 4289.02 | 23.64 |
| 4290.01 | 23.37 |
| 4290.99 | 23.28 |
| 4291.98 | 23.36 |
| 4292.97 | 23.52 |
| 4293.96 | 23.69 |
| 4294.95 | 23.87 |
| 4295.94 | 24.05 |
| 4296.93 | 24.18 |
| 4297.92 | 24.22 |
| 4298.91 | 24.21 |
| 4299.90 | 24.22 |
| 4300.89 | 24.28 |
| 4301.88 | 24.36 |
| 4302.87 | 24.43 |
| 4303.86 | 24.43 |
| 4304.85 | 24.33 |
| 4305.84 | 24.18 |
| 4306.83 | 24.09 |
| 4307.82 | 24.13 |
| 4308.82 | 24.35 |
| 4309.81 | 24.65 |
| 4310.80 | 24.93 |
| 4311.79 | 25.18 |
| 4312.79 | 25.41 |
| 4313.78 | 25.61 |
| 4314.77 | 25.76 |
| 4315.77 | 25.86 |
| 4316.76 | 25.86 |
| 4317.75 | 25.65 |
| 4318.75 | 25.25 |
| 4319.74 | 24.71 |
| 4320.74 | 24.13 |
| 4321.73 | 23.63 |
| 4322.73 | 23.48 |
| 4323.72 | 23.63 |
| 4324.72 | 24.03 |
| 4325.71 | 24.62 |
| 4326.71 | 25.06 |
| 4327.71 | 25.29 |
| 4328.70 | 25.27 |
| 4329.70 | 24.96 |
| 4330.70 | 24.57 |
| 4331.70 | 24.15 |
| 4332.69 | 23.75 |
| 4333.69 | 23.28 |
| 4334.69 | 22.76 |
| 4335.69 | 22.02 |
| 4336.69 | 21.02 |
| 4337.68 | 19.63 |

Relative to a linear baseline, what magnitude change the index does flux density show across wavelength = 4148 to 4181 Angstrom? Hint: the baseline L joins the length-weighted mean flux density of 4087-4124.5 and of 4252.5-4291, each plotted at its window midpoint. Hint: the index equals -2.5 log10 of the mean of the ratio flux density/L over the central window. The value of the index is -0.06 mag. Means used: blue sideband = 23.7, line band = 25.4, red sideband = 24.8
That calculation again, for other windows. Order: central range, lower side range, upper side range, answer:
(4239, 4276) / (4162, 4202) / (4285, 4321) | -0.021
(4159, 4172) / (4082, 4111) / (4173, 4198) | -0.029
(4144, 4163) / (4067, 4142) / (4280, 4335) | -0.033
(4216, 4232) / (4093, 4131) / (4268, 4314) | -0.040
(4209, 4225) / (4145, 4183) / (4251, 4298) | -0.034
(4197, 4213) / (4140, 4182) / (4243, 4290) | -0.016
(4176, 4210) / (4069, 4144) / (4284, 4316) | -0.035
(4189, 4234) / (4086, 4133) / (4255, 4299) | -0.043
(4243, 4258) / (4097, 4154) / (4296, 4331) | -0.038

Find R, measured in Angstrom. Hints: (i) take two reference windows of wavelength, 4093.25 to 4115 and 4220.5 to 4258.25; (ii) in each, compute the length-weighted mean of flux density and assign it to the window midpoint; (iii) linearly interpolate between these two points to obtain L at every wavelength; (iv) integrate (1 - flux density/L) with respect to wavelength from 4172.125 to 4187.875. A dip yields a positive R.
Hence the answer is -0.9 Angstrom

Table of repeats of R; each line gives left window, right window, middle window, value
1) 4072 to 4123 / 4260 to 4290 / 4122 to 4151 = -1.65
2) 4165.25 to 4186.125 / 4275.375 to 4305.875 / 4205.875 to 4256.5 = -1.24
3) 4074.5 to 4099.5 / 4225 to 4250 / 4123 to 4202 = -1.71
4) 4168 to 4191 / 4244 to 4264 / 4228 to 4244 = 0.11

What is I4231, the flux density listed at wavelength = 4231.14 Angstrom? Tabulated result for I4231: 25.03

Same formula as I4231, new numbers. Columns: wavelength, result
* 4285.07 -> 24.77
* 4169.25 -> 25.06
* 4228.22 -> 24.22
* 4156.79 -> 26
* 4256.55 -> 24.67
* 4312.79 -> 25.41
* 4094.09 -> 23.59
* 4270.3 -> 24.83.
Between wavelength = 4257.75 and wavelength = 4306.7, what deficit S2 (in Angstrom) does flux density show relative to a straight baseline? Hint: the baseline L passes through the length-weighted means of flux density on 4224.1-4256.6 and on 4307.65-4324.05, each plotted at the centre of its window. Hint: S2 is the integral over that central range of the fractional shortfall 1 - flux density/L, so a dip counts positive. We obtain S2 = 0.9 Angstrom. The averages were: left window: 25.2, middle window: 24.5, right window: 24.9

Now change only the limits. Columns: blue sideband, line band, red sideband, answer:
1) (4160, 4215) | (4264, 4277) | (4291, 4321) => -0.1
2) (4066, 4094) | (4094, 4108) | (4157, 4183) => 2.6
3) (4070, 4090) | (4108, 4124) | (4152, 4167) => -0.1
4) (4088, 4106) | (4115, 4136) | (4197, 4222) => -2.9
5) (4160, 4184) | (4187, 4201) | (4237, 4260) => 0.2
